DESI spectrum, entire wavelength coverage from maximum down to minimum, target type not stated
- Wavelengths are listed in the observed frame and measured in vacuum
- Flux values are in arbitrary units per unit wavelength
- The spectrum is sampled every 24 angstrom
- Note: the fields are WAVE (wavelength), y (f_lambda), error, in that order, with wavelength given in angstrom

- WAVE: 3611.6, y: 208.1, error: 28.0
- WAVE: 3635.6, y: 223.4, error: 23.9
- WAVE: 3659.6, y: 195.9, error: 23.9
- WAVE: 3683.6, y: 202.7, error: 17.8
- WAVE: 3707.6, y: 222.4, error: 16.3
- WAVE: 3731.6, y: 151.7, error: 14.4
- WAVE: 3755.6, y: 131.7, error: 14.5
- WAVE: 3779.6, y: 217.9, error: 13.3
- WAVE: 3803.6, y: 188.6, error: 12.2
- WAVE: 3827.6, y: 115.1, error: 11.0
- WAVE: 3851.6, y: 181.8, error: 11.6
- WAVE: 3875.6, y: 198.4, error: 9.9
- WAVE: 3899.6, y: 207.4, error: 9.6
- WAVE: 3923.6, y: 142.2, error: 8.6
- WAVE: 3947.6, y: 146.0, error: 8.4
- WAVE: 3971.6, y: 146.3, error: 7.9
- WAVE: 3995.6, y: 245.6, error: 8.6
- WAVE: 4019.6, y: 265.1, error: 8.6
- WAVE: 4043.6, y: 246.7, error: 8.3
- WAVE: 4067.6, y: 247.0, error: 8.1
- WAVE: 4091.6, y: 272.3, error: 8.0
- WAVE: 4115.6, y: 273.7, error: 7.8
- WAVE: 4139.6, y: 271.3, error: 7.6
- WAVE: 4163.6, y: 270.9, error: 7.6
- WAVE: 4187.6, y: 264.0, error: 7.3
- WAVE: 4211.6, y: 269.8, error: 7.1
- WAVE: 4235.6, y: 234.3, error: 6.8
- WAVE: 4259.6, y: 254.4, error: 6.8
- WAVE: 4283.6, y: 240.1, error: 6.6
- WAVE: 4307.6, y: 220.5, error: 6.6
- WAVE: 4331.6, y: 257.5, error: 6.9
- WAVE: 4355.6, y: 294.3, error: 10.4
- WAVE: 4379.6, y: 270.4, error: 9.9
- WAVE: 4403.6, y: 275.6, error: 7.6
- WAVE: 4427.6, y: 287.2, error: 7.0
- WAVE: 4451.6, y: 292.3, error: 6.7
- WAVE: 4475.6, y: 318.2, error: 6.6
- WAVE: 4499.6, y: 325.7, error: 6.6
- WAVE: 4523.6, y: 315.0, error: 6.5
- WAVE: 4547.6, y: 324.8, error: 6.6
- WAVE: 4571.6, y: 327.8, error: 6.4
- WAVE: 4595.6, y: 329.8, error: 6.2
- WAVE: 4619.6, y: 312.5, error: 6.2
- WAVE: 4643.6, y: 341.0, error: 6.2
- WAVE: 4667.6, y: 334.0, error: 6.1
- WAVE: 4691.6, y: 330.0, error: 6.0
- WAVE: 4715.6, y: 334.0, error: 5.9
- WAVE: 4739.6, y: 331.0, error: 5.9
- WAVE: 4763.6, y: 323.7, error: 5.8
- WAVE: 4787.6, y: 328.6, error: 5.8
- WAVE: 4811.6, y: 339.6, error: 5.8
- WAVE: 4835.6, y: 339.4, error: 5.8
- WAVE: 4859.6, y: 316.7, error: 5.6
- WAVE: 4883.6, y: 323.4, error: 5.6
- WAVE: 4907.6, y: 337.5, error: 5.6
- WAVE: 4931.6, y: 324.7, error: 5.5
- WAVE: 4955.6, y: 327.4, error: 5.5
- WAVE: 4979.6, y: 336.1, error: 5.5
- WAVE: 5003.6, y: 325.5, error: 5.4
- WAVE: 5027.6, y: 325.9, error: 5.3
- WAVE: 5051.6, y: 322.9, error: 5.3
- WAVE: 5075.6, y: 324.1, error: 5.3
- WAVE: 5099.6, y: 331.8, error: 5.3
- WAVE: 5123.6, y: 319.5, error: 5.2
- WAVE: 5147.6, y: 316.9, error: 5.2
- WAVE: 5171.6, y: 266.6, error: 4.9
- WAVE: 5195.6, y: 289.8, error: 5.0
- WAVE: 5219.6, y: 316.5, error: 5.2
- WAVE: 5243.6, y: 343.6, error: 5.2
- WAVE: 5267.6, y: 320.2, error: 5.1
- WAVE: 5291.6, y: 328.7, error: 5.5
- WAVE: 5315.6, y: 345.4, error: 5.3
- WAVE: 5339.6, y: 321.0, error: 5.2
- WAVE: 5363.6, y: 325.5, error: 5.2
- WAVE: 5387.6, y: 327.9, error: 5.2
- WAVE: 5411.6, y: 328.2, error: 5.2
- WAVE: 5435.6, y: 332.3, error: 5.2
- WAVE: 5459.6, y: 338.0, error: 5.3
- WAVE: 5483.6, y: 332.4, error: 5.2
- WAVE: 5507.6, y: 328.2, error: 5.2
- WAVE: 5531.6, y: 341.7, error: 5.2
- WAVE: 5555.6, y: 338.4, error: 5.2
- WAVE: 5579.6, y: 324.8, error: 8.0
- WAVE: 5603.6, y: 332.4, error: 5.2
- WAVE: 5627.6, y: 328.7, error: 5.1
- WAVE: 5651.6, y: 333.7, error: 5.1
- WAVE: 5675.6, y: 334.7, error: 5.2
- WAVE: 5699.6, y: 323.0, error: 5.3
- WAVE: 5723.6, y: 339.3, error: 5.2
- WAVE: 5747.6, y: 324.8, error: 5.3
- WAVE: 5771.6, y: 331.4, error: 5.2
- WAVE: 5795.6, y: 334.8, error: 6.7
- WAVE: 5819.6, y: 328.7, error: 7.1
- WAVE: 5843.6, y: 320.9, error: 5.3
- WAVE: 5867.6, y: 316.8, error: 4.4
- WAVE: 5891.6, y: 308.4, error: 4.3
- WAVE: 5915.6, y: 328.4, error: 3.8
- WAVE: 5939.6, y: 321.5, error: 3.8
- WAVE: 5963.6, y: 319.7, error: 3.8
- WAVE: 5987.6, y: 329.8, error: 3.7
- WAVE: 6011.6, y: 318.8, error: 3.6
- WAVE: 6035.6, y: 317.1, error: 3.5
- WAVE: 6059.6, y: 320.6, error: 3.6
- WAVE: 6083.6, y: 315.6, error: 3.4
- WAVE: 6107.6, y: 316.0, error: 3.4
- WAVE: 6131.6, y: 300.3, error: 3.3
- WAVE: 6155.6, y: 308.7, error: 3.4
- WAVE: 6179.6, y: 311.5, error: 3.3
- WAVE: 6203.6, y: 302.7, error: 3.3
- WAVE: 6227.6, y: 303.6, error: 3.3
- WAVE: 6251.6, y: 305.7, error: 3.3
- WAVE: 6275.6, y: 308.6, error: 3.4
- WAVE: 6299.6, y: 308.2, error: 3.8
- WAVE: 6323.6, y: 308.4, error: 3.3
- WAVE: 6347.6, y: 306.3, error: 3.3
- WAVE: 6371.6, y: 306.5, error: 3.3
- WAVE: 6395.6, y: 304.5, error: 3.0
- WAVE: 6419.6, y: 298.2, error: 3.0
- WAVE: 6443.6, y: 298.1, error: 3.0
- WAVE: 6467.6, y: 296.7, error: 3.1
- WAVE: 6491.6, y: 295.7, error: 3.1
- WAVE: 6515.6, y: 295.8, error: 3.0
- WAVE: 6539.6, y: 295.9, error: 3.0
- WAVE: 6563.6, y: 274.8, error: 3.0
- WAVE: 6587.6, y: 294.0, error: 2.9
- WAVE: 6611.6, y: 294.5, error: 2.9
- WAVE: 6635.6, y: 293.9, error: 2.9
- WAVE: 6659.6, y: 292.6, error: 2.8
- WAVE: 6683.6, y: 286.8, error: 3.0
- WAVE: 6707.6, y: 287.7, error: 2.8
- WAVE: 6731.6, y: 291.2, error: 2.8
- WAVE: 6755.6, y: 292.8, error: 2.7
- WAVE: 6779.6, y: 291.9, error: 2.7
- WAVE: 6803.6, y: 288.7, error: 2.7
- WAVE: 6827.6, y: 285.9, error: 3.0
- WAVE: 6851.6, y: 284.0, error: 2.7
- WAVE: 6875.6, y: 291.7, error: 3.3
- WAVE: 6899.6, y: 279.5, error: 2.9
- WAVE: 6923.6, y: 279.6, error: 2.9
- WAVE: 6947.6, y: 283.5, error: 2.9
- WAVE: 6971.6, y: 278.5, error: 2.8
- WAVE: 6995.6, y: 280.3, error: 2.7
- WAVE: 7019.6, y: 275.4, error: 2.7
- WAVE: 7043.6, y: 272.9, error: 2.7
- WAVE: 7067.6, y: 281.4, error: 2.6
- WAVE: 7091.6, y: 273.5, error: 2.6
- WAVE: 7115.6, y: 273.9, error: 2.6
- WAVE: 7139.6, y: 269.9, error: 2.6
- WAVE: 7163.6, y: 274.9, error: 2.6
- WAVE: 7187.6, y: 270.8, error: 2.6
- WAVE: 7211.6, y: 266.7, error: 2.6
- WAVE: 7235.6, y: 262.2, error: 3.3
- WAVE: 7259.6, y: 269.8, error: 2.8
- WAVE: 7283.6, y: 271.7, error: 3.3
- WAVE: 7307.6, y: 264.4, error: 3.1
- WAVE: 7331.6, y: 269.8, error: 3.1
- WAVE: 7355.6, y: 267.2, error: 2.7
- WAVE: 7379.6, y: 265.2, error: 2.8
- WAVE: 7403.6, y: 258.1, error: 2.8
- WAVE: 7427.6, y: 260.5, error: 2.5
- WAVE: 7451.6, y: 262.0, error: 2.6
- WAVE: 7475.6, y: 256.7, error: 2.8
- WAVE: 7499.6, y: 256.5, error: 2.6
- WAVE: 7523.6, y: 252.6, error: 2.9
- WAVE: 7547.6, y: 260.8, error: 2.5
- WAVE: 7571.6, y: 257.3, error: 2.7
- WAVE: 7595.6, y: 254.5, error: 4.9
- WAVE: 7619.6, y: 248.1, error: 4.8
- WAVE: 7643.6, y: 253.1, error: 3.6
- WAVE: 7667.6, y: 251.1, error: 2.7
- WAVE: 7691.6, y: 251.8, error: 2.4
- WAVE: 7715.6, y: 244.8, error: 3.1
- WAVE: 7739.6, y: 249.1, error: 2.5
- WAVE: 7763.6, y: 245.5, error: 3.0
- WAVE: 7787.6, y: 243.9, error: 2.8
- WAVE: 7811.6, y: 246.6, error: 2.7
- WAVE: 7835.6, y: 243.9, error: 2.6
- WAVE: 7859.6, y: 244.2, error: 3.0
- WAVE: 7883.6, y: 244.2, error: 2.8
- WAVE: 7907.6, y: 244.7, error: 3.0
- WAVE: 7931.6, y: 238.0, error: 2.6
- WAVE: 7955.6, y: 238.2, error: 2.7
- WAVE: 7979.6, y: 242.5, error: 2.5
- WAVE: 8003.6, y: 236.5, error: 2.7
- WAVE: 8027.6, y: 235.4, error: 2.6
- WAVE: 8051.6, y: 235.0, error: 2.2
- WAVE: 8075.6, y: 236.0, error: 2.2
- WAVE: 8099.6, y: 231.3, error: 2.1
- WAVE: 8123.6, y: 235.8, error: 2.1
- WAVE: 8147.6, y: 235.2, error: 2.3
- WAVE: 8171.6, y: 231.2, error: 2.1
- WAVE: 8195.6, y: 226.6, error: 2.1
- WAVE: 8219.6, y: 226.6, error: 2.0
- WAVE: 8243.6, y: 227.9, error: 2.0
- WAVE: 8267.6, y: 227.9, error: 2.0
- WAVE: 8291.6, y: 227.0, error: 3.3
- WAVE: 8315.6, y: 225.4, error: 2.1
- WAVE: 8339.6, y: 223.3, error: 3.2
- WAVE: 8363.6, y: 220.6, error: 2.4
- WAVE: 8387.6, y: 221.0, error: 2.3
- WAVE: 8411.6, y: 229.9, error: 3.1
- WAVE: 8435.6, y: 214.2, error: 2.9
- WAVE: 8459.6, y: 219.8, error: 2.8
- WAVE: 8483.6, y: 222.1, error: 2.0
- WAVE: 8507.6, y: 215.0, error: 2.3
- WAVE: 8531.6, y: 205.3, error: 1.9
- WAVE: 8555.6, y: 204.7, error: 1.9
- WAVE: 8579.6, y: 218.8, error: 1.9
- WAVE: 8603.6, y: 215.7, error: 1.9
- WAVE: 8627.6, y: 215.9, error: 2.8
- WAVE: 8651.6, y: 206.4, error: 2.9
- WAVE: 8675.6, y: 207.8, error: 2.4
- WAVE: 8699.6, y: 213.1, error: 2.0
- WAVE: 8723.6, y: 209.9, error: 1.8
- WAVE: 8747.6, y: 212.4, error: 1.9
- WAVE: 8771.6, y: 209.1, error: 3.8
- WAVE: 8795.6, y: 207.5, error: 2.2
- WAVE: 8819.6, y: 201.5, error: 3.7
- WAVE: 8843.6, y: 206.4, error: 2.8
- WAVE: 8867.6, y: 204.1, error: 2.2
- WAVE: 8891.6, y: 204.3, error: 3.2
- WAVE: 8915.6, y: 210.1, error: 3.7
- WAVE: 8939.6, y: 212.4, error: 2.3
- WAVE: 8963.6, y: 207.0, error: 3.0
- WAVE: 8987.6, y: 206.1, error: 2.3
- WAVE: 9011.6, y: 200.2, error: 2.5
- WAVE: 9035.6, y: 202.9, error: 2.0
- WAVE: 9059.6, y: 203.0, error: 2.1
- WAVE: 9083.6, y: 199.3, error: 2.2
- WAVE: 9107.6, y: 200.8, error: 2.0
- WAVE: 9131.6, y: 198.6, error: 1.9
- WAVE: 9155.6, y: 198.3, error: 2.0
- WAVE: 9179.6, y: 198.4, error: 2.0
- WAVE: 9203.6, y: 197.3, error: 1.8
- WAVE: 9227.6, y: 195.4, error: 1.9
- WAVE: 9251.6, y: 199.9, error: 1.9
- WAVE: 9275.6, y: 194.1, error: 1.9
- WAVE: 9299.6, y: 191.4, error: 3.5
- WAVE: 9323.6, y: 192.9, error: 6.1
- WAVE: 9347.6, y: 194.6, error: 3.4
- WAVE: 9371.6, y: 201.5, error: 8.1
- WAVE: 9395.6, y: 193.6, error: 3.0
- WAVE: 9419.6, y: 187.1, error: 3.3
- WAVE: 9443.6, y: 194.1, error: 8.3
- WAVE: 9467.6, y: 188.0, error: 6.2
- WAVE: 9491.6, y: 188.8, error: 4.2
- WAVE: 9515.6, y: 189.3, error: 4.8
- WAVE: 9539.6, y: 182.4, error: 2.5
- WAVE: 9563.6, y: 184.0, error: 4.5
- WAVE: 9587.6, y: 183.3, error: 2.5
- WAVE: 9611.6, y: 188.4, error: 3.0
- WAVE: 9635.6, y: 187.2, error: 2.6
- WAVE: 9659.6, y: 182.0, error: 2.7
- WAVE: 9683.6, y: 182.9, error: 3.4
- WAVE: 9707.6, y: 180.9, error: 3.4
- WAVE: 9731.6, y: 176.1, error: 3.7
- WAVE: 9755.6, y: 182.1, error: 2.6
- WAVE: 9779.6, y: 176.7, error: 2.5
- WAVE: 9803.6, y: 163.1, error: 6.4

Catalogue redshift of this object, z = 0.000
